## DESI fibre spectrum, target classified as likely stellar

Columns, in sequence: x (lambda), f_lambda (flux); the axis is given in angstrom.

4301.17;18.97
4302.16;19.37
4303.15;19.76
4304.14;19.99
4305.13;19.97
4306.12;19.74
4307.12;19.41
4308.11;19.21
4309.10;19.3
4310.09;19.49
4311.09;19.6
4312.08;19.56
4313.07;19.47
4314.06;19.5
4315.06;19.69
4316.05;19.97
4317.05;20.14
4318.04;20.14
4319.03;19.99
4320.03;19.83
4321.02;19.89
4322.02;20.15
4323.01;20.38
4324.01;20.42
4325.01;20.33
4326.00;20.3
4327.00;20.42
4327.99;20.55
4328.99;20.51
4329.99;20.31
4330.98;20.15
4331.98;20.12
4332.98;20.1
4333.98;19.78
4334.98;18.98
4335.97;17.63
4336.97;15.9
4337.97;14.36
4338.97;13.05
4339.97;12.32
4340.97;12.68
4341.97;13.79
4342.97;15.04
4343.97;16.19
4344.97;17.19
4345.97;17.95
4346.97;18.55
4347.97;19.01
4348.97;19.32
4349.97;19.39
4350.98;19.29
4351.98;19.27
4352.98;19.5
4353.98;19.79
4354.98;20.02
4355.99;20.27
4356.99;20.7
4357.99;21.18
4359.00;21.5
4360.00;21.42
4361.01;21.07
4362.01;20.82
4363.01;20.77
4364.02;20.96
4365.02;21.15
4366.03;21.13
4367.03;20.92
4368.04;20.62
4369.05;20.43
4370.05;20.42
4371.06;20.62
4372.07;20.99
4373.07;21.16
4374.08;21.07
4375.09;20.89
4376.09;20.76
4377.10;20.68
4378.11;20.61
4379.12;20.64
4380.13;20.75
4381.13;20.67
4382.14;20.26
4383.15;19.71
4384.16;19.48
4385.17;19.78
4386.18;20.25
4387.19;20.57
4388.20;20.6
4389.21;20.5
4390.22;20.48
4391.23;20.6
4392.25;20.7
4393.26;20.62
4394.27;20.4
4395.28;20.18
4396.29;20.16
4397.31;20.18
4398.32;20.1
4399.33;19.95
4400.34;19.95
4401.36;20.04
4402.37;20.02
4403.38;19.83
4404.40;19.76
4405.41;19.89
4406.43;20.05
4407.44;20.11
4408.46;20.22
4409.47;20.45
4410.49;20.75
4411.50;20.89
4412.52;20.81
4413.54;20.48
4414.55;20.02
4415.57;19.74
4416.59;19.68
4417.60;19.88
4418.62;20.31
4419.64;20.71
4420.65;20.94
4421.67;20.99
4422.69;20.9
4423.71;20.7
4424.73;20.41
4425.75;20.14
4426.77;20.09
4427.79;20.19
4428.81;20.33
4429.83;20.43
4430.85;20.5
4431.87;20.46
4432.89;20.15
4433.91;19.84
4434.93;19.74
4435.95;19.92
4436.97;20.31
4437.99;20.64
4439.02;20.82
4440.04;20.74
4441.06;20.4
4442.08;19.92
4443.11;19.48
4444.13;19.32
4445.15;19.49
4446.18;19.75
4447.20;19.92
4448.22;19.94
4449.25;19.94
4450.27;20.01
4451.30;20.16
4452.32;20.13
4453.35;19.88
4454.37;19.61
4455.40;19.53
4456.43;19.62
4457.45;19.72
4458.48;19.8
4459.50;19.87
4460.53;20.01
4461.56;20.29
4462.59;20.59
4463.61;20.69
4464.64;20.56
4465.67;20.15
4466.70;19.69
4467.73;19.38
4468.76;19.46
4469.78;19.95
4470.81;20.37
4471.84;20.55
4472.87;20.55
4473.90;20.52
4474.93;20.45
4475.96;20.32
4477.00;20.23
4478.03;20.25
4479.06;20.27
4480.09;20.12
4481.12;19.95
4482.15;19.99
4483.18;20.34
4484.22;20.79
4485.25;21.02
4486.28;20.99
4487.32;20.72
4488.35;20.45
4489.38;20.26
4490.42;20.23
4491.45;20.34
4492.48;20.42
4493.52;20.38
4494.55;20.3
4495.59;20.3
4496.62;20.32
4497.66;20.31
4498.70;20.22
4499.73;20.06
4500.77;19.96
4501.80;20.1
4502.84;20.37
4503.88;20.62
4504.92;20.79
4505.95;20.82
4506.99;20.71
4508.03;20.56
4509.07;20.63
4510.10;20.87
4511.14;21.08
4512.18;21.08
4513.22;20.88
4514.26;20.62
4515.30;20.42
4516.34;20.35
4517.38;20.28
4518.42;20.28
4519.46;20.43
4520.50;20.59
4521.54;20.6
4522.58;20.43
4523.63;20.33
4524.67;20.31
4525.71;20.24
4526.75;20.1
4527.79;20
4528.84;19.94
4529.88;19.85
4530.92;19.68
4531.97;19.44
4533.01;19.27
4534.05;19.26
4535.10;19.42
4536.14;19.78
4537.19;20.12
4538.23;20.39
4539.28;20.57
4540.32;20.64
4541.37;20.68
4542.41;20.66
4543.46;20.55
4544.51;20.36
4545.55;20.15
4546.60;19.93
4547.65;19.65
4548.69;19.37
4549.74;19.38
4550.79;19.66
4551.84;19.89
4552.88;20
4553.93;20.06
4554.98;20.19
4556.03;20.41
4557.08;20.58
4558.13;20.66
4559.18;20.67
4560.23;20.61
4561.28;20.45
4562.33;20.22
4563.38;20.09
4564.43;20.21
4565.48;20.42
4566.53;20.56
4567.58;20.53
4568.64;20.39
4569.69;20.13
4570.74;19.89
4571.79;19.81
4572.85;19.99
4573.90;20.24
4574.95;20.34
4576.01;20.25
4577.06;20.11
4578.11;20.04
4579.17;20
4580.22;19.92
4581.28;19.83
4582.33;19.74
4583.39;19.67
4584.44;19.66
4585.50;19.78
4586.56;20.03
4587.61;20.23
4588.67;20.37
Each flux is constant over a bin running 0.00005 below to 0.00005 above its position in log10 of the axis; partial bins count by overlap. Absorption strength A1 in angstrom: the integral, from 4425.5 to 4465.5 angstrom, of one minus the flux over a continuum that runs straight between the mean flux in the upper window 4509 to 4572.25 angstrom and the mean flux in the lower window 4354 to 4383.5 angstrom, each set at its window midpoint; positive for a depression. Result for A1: 0.9 angstrom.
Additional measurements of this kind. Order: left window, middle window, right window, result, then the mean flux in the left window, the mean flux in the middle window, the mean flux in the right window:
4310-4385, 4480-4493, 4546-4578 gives -0.3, 19.5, 20.4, 20.2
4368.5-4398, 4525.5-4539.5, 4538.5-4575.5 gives 0.3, 20.5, 19.8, 20.2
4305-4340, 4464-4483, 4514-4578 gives -0.3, 19.3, 20.2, 20.2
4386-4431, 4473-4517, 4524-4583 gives -0.6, 20.3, 20.5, 20.1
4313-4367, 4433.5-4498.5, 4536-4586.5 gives -1.5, 19.1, 20.2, 20.1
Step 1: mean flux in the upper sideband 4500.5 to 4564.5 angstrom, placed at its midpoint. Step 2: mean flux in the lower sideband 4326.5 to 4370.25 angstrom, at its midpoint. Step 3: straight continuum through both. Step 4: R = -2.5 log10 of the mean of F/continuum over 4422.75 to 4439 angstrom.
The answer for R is -0.04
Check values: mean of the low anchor 19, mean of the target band 20.3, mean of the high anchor 20.3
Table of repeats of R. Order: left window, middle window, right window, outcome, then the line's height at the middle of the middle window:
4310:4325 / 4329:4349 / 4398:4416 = 0.16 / 20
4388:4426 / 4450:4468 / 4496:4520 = 0.02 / 20.4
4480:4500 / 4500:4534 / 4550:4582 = 0.00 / 20.3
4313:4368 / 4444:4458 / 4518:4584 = -0.01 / 19.7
